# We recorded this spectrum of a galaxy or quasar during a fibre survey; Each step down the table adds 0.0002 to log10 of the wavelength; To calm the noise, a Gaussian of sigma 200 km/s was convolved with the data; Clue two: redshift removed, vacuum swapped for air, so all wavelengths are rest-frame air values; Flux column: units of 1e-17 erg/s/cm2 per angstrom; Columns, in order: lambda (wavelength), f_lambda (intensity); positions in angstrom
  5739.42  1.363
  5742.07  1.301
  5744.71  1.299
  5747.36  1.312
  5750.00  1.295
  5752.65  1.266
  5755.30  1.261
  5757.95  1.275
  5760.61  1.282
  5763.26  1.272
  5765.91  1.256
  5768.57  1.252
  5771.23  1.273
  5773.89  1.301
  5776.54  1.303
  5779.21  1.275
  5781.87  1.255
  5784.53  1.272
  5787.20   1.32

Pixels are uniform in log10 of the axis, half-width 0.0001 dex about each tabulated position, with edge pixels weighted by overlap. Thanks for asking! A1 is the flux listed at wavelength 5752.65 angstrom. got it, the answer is 1.266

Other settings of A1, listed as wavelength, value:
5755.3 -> 1.261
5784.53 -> 1.272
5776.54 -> 1.303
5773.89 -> 1.301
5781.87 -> 1.255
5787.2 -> 1.32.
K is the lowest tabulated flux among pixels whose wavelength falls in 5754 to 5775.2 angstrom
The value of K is 1.252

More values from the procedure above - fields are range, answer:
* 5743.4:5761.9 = 1.261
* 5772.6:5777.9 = 1.301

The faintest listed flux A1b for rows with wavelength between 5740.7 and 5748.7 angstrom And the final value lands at 1.299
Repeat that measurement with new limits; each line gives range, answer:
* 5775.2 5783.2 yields 1.255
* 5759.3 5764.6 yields 1.272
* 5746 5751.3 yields 1.295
